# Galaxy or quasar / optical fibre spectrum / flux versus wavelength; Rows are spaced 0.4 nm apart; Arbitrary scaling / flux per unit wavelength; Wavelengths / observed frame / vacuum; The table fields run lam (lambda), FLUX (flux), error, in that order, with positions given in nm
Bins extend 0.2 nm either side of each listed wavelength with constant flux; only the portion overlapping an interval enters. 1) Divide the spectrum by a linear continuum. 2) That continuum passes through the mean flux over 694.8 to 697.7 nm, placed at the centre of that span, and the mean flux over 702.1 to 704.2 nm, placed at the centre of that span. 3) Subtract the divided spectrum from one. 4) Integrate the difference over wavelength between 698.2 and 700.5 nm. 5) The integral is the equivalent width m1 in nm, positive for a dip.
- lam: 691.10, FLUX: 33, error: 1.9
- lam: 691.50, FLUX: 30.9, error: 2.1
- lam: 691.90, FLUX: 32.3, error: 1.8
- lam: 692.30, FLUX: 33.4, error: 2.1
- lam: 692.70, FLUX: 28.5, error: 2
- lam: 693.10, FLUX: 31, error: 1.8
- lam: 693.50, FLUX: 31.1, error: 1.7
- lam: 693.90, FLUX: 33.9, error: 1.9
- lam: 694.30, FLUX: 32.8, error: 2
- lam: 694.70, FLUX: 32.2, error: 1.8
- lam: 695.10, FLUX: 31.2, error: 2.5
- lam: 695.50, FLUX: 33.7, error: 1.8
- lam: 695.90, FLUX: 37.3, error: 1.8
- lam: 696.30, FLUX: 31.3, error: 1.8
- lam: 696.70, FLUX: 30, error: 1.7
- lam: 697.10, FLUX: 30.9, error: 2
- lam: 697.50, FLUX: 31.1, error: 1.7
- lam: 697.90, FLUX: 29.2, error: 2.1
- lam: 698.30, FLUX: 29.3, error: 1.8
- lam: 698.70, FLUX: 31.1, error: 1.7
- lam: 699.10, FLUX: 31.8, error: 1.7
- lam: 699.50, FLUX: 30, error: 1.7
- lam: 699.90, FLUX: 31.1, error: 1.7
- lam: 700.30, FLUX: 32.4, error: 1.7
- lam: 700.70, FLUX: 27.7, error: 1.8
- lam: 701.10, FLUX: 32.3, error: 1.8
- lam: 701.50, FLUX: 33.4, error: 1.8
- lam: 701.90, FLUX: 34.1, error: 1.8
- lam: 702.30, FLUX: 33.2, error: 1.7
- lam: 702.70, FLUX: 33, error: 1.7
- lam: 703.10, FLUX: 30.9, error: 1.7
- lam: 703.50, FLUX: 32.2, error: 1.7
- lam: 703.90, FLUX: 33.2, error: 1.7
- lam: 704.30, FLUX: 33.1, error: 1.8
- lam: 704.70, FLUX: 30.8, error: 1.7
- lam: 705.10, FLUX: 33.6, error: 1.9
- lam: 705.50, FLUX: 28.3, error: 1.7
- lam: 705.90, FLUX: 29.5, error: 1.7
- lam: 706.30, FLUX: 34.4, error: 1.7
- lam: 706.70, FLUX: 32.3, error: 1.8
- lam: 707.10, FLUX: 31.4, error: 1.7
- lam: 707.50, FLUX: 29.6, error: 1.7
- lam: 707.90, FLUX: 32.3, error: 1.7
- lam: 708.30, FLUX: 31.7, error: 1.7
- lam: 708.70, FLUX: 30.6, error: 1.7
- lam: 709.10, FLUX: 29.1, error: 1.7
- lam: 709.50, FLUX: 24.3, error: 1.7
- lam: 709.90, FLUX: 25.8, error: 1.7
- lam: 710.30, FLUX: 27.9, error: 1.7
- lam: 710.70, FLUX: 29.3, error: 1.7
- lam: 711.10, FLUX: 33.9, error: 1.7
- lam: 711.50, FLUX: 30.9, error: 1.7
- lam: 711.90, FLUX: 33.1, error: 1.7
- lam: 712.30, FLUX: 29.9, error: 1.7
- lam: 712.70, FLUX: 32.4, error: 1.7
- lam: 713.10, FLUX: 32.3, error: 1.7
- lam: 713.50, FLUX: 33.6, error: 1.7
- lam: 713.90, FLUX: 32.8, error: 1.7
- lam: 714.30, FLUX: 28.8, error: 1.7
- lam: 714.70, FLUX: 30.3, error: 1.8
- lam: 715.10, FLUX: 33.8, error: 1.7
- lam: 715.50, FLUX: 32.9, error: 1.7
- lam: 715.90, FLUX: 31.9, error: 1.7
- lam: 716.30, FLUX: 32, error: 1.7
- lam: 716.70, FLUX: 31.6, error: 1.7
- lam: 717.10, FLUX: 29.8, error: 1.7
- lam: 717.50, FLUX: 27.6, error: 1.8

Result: 0.095 nm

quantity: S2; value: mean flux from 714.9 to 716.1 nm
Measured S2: 32.9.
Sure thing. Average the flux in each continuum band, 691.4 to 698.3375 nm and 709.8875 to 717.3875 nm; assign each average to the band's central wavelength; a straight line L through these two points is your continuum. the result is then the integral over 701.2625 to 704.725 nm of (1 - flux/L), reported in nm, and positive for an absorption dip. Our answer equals -0.13 nm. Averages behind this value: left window 31.7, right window 31.3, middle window 32.7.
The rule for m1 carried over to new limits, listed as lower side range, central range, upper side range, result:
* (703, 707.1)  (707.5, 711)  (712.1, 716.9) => 0.306 nm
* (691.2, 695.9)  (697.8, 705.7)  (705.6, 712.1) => -0.097 nm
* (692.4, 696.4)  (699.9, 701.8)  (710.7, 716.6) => 0.039 nm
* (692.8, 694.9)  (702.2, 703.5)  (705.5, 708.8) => -0.030 nm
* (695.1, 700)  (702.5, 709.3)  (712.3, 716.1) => 0.033 nm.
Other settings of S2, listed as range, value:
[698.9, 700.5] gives 31.3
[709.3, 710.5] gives 26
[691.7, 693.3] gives 31.3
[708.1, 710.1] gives 28.3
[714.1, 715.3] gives 31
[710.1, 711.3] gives 30.4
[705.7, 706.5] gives 31.9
